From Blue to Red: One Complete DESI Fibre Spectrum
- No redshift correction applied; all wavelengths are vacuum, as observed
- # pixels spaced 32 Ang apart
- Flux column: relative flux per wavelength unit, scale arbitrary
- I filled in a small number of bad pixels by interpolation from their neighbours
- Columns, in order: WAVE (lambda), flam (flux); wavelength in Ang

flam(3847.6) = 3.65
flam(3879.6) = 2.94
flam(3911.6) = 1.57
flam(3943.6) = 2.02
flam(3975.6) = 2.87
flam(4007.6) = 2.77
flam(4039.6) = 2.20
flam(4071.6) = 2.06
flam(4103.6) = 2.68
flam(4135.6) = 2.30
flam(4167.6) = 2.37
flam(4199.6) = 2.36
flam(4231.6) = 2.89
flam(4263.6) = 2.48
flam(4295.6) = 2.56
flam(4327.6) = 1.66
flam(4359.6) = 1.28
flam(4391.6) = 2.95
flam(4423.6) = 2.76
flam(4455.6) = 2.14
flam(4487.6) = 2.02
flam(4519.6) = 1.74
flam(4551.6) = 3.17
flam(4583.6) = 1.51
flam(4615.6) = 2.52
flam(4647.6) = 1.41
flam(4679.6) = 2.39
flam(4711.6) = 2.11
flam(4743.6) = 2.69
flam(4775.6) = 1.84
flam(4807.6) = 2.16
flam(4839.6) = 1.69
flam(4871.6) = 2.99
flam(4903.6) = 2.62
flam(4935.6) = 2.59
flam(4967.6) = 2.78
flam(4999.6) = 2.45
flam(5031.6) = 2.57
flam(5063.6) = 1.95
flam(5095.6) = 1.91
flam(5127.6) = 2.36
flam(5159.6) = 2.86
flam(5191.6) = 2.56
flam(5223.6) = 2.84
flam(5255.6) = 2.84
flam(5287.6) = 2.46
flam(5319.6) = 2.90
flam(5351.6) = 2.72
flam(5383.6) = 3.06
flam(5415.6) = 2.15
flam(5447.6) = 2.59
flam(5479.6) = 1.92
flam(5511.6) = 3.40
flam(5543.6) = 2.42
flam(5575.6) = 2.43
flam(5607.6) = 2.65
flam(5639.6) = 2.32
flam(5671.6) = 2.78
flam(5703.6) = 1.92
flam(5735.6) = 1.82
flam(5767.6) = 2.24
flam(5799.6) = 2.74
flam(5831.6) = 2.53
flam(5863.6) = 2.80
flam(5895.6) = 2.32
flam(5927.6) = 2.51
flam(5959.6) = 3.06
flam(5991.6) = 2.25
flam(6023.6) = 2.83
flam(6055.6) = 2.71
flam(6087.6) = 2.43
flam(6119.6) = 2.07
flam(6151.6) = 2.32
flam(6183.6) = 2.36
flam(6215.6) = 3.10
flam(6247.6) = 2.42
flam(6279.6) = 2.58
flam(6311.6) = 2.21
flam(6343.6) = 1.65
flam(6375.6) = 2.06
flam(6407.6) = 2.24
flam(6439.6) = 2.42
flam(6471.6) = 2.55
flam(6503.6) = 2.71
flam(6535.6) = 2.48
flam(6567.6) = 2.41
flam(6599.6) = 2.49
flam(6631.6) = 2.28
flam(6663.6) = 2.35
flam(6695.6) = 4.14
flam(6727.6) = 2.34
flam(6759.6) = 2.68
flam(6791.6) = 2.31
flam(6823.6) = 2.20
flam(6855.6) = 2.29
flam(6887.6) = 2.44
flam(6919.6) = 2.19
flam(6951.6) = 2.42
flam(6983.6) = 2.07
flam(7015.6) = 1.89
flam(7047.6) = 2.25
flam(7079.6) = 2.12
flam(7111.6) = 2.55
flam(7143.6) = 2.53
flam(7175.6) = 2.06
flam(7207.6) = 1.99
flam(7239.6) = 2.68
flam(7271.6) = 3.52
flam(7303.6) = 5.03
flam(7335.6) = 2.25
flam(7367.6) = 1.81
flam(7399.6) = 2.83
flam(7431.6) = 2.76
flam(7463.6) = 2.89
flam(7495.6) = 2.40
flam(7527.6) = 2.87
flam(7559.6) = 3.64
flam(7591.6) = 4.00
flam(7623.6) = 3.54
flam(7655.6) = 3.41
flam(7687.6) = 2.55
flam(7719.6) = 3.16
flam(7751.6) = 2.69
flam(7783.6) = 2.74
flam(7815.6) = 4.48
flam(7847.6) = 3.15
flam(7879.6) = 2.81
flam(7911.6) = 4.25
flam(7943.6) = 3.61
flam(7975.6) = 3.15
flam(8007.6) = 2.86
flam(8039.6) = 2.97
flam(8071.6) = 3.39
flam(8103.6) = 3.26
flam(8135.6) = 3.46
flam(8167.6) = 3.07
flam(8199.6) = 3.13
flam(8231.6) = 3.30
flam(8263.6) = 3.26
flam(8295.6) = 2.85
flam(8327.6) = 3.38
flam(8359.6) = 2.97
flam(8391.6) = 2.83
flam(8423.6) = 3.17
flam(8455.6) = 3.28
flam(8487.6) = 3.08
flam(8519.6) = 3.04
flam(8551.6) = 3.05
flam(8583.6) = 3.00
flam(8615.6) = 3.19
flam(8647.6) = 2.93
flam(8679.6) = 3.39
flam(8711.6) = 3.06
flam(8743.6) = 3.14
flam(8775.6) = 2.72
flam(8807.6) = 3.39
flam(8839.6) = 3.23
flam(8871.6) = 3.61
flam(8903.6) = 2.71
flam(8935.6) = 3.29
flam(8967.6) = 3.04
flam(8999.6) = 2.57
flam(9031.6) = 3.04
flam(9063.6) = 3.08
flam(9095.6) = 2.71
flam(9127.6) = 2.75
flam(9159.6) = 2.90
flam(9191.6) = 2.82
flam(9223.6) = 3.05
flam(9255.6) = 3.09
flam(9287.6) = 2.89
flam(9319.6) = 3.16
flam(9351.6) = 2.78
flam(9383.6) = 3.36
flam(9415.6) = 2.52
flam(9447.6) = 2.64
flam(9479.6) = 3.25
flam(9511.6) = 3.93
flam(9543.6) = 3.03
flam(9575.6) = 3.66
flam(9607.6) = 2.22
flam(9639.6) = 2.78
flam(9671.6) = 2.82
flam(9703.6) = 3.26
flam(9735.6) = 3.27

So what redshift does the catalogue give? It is 0.96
